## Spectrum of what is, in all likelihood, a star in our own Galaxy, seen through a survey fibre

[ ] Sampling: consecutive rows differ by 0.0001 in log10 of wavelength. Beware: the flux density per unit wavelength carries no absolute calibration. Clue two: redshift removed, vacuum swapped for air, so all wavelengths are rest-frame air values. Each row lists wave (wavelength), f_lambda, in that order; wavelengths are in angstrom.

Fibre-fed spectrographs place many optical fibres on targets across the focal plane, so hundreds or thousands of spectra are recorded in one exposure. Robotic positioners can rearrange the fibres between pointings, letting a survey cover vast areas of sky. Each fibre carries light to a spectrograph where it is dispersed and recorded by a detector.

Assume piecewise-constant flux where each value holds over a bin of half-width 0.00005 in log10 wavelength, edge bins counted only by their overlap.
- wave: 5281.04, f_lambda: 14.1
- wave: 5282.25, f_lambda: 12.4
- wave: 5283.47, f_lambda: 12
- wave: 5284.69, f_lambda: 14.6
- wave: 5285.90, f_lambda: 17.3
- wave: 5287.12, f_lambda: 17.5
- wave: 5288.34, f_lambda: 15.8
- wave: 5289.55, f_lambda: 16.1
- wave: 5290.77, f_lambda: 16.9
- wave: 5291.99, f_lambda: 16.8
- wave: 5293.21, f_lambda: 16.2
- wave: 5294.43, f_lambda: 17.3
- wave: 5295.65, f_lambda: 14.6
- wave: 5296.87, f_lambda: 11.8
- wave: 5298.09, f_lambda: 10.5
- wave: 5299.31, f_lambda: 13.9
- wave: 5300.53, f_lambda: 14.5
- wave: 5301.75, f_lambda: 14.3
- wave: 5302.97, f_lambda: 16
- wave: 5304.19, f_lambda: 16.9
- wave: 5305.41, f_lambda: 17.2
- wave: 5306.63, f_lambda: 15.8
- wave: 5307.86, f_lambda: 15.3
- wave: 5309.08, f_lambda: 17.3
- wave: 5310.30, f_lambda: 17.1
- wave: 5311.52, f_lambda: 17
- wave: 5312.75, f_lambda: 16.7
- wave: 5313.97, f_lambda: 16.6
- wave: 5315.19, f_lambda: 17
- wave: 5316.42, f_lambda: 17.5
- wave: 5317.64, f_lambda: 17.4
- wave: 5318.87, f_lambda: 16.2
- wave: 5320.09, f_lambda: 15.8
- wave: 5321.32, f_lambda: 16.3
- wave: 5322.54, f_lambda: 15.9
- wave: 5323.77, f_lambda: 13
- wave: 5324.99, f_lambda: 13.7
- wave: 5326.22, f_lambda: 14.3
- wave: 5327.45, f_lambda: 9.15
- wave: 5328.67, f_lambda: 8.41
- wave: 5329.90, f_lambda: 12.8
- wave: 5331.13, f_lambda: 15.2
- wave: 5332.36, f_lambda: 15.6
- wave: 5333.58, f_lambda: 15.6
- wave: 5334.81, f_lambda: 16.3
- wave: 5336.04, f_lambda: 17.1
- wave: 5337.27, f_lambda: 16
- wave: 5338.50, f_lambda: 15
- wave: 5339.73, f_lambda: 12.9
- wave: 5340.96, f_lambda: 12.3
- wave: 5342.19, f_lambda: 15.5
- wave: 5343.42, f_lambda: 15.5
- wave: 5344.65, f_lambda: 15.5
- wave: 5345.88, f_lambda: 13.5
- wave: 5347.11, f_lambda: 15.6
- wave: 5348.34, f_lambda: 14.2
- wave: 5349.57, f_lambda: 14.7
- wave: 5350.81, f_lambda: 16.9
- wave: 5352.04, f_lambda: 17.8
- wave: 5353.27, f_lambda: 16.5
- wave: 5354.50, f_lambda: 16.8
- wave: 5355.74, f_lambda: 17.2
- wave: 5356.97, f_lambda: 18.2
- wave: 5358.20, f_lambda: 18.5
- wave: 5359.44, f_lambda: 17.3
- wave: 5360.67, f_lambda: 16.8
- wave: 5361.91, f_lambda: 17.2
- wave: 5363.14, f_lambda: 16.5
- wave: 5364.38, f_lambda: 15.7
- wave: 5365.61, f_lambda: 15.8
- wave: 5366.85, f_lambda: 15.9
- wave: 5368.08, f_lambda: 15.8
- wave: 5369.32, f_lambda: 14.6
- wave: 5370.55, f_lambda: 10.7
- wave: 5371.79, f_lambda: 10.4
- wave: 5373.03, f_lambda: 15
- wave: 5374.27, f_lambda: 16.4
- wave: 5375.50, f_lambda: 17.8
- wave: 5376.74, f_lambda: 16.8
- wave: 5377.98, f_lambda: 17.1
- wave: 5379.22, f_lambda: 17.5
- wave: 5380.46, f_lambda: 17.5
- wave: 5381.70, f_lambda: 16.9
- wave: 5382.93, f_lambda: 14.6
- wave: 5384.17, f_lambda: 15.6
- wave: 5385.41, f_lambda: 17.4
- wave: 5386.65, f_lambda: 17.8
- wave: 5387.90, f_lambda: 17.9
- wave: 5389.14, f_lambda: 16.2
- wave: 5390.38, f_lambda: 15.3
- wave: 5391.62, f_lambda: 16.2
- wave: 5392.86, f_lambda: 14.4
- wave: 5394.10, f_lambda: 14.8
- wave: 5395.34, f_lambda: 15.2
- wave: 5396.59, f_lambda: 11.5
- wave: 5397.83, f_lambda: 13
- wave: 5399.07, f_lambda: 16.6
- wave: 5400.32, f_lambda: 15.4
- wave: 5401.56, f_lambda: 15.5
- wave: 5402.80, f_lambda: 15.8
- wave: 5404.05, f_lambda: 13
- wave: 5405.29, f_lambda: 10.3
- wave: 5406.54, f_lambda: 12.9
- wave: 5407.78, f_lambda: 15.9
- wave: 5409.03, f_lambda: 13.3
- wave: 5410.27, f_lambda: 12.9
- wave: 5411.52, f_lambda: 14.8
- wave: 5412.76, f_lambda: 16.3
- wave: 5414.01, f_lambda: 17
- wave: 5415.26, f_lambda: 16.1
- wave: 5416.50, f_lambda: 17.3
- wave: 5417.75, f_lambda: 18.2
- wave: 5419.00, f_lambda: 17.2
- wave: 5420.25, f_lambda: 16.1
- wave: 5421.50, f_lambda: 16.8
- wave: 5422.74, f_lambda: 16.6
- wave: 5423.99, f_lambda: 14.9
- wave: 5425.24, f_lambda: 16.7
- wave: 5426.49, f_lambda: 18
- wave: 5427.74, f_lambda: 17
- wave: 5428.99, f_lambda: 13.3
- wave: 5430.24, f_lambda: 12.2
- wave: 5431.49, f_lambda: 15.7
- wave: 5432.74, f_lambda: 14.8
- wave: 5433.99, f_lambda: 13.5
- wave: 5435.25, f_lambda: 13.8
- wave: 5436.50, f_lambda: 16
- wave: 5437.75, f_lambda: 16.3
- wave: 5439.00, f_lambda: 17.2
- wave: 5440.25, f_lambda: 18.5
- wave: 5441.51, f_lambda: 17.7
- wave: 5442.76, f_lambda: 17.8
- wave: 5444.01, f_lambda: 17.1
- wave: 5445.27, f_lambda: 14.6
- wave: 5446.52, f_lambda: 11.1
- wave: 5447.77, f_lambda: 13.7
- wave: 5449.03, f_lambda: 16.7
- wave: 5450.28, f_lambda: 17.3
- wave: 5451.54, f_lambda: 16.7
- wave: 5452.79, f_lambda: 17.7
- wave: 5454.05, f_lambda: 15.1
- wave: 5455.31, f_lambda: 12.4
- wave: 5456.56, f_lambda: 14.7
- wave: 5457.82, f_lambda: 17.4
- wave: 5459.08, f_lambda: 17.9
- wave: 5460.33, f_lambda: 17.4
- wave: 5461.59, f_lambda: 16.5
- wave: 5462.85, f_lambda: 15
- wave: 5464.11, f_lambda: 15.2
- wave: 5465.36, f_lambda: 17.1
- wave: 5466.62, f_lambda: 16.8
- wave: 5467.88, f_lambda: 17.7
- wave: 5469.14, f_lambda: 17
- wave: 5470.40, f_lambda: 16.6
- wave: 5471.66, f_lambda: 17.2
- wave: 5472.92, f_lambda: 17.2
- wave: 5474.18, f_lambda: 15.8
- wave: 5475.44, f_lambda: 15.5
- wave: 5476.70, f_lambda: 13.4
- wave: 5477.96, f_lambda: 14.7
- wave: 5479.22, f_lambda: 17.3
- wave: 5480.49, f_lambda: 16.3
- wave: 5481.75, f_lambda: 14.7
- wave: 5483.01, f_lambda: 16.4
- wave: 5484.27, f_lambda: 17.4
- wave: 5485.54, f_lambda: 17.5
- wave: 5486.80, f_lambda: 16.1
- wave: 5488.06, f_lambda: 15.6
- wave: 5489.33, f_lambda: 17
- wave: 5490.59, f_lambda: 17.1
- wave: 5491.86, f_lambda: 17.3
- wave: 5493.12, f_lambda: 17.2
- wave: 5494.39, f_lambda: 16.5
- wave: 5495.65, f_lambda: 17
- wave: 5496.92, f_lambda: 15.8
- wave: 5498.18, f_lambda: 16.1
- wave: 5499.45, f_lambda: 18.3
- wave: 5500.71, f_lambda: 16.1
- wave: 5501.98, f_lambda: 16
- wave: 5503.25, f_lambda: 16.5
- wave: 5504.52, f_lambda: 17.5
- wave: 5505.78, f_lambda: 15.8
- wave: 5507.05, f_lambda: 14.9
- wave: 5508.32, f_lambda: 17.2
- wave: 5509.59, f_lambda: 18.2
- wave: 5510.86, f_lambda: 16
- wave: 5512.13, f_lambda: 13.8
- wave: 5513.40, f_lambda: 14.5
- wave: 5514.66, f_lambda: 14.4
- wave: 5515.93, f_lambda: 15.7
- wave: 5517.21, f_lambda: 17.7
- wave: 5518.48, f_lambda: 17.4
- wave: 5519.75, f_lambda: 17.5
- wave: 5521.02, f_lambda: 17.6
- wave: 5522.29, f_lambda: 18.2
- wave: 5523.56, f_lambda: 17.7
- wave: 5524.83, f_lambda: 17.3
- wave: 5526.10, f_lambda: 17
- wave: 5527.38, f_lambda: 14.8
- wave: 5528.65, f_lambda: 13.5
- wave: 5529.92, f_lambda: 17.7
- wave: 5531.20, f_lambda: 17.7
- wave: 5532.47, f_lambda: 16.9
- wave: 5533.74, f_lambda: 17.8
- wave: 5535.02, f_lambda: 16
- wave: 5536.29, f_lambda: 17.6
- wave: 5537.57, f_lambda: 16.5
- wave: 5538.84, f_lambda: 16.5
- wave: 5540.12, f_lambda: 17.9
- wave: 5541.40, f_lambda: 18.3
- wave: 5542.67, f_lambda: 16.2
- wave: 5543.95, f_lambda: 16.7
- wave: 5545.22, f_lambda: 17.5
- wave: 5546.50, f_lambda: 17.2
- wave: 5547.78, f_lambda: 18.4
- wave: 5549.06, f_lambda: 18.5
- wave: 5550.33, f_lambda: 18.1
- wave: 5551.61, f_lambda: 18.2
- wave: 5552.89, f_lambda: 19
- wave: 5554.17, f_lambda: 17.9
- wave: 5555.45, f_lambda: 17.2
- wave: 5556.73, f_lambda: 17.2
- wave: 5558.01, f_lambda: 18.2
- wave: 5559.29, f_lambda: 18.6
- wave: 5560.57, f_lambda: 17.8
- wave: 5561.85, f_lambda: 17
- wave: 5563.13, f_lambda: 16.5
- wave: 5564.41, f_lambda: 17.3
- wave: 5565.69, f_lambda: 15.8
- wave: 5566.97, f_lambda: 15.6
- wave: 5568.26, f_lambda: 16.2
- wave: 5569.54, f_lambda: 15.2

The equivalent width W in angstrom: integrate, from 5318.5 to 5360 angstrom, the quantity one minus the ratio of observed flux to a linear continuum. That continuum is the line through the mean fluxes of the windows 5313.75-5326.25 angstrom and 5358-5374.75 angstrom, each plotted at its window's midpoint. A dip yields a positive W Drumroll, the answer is 1.3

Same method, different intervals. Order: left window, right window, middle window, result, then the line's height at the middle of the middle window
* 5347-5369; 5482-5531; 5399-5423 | 1.7 angstrom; 16.5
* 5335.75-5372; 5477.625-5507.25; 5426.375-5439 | 0.8 angstrom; 16.1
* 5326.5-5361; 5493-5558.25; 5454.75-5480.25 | 0.3 angstrom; 16.4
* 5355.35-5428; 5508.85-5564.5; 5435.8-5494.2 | 0.5 angstrom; 16.4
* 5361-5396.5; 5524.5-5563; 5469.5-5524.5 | 1.4 angstrom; 16.9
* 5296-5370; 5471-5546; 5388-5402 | 0.7 angstrom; 15.8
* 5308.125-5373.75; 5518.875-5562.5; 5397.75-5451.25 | 2.4 angstrom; 16.2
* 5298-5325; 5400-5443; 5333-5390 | -0.7 angstrom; 15.7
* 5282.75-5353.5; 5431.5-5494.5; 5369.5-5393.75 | -0.3 angstrom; 15.6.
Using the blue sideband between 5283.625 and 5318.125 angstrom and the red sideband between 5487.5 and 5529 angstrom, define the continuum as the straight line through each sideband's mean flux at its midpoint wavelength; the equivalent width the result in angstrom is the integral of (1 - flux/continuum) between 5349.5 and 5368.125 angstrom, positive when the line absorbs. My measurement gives -0.90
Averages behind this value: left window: 15.9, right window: 16.5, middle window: 16.8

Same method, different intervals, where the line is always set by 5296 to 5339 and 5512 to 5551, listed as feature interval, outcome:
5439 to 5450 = 0.1 angstrom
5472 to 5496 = 0.3 angstrom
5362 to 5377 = 0.4 angstrom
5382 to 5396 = -0.2 angstrom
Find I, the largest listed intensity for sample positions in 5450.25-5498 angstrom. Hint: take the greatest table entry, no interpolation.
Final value 17.9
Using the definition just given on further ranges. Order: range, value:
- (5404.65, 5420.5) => 18.2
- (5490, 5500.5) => 18.3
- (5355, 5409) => 18.5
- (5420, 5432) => 18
